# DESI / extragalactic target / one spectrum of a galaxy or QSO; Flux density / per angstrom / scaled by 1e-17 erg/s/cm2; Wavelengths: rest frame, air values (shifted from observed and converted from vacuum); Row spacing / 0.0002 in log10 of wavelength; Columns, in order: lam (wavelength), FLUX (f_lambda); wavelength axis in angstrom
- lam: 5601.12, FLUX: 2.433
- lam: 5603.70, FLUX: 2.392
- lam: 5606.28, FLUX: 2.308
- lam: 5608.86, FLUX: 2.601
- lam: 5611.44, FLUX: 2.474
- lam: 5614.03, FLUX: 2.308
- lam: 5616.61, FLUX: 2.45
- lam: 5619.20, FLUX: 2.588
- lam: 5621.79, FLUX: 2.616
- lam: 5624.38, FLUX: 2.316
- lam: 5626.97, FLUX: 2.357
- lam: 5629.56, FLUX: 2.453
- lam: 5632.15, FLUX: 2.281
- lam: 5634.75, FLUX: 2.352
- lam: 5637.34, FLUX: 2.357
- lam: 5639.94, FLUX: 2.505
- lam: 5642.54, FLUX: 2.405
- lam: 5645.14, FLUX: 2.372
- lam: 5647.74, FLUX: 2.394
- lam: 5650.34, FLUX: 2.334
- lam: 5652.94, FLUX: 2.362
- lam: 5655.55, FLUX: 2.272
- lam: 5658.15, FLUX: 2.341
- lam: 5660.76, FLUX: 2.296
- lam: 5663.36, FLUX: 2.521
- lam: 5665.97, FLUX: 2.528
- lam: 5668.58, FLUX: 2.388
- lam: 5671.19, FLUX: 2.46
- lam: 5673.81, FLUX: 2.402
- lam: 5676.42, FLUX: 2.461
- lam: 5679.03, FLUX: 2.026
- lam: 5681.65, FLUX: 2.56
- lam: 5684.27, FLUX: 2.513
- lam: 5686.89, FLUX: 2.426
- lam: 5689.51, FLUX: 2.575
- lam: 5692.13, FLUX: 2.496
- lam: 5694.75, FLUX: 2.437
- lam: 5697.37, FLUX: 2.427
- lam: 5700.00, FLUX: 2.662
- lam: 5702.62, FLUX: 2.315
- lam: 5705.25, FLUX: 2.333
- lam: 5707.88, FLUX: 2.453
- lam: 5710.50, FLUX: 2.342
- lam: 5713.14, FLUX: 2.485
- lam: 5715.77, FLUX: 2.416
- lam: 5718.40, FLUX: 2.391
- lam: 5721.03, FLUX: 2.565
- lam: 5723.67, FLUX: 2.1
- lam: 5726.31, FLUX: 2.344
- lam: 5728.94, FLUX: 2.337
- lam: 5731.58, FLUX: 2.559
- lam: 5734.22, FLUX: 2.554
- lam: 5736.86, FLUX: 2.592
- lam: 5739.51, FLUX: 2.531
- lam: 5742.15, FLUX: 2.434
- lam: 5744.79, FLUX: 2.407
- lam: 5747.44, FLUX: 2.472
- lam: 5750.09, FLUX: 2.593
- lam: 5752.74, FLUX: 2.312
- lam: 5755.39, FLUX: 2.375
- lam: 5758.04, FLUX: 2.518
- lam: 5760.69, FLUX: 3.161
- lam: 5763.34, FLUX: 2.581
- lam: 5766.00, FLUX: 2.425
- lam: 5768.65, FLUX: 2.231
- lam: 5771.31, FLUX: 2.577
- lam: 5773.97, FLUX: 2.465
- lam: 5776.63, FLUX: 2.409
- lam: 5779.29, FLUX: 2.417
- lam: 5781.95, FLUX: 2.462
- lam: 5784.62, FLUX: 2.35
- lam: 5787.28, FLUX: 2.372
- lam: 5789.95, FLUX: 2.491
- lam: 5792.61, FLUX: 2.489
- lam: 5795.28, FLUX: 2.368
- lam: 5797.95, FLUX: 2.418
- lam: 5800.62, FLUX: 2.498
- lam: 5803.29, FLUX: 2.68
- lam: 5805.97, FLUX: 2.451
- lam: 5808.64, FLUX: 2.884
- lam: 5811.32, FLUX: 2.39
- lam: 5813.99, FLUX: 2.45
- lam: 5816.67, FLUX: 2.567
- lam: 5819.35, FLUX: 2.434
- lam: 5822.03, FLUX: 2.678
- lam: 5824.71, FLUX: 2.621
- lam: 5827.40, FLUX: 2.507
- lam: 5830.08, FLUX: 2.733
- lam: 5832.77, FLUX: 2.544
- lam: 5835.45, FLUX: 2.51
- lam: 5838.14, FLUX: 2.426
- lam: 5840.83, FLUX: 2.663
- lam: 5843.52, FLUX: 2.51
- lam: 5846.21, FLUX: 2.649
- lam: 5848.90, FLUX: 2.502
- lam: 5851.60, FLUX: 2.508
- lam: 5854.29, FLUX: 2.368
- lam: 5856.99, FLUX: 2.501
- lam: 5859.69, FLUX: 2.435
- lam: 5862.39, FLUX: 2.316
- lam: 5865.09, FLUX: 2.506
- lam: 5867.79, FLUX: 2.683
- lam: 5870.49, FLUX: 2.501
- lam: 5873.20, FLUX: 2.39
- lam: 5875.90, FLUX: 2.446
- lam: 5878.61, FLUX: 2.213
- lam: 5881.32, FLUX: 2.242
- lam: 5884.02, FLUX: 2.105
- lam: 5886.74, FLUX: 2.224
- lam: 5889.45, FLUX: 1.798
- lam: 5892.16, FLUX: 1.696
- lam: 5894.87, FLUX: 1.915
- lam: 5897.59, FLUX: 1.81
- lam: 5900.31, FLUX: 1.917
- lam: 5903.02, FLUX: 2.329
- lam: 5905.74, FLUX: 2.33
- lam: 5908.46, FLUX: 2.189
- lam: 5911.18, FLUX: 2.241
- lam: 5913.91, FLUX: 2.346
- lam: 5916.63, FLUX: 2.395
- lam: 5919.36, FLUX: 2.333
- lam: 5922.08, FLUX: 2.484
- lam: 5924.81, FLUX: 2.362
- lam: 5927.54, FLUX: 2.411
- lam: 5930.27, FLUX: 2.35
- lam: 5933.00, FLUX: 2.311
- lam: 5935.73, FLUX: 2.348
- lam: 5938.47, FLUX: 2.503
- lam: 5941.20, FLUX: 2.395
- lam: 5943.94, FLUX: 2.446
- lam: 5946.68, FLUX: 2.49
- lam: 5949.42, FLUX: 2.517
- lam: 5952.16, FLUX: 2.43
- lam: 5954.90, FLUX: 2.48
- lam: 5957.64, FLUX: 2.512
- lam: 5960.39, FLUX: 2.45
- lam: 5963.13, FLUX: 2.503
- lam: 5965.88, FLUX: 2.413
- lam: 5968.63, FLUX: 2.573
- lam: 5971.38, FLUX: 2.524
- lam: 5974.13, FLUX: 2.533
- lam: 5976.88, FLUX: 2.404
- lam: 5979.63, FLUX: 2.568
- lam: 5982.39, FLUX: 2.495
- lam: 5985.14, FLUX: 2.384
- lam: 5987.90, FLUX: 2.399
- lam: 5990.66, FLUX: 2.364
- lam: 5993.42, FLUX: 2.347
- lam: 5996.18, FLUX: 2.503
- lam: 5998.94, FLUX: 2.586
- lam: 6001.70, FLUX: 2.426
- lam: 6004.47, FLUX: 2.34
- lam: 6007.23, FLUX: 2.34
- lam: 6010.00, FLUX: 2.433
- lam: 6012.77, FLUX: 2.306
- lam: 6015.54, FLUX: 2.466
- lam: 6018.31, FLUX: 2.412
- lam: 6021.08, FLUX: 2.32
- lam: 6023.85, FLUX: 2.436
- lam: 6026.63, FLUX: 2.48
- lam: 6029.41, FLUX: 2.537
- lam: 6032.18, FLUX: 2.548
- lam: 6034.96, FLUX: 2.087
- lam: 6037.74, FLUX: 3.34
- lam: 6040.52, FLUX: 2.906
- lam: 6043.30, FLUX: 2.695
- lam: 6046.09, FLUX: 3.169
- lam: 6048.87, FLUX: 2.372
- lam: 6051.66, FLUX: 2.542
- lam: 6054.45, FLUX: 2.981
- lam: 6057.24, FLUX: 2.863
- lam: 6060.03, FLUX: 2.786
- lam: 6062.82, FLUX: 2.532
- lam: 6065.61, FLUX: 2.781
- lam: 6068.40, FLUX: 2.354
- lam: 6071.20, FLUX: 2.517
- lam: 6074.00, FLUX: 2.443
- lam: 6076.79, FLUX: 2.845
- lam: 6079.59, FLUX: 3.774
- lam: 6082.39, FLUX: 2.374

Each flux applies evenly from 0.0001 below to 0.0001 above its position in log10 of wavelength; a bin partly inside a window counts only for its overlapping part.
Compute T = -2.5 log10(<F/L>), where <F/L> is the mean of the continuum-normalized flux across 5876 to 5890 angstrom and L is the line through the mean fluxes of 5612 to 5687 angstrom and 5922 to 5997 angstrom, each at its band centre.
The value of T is 0.13 mag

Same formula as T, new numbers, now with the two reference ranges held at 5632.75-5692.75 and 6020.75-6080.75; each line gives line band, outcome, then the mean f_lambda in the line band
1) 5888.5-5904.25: 0.326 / 1.91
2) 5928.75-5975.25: 0.071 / 2.46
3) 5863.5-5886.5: 0.083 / 2.38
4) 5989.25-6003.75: 0.093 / 2.44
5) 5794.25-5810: -0.018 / 2.55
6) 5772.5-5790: 0.033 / 2.42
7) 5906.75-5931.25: 0.111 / 2.35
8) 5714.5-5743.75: 0.007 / 2.44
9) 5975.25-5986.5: 0.076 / 2.47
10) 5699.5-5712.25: 0.013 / 2.41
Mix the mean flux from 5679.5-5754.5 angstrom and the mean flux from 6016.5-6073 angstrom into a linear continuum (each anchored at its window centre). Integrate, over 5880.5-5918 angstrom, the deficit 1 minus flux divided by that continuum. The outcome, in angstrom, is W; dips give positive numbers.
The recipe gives 6.5 angstrom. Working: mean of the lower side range 2.45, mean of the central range 2.11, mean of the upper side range 2.63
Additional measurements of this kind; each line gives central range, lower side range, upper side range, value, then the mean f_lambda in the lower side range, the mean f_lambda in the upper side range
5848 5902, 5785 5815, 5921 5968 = 4.69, 2.5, 2.44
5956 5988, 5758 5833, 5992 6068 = 0.97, 2.52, 2.57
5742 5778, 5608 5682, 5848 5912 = -2.61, 2.4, 2.25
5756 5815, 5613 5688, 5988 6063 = -1.07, 2.4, 2.56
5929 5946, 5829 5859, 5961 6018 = 0.55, 2.53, 2.44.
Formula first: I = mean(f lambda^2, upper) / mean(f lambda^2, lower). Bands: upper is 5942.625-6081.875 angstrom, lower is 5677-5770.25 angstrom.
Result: 1.2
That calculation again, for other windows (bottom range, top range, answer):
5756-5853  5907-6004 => 1.01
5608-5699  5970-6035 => 1.13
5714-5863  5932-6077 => 1.09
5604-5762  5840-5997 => 1.06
